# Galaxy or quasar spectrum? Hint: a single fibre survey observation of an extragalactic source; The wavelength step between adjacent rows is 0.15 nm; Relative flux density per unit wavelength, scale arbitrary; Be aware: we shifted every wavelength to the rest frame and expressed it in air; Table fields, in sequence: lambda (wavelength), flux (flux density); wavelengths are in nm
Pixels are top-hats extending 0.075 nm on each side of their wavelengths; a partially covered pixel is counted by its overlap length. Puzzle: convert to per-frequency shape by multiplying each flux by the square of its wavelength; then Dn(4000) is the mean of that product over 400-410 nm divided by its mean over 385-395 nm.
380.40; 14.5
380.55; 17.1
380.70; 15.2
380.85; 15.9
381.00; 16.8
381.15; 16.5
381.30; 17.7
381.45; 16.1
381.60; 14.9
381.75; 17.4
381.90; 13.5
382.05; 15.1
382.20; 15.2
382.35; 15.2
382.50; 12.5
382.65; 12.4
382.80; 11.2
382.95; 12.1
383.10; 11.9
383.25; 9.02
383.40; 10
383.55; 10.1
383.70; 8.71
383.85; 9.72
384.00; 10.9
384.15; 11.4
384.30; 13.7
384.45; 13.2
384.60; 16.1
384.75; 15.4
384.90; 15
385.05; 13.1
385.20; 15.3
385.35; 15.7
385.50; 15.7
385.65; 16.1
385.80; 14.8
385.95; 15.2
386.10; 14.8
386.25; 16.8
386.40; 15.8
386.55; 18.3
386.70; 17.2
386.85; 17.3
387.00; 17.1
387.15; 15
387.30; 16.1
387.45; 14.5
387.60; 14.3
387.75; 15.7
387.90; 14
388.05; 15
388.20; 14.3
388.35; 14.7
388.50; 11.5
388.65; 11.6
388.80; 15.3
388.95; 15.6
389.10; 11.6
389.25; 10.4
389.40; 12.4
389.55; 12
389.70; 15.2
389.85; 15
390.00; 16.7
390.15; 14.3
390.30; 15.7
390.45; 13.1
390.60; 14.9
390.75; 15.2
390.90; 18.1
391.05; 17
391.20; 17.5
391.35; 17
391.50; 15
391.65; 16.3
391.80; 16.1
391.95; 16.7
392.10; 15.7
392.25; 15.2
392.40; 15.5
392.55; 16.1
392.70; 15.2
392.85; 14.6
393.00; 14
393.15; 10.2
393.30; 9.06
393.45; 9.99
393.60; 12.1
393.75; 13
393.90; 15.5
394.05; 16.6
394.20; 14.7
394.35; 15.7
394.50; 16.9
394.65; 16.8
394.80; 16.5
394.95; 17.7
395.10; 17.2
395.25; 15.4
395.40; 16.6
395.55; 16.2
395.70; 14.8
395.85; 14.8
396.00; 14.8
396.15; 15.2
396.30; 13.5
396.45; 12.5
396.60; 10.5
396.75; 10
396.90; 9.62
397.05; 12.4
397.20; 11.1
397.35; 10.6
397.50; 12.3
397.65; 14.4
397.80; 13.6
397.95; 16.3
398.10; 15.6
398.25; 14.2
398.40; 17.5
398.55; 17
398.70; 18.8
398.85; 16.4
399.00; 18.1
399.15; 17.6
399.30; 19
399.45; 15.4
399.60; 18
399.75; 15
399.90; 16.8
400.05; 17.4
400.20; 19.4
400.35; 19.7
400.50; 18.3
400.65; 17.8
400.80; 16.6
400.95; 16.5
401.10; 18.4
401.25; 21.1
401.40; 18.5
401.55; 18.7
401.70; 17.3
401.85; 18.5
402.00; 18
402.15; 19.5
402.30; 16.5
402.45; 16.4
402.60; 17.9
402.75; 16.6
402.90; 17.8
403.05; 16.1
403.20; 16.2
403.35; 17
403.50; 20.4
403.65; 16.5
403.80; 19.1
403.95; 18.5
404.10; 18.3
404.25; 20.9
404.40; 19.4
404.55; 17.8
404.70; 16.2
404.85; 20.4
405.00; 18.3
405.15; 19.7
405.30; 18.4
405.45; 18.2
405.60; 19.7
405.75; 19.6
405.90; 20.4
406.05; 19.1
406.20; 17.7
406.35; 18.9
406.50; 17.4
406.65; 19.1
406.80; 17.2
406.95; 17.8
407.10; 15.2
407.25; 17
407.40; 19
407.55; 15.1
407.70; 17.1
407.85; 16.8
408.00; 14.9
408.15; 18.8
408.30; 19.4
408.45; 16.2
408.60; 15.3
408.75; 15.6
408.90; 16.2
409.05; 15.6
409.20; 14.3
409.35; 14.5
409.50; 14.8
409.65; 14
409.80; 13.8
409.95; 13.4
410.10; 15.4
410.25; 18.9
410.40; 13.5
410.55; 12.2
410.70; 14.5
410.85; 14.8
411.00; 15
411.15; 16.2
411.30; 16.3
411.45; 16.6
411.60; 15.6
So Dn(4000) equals 1.3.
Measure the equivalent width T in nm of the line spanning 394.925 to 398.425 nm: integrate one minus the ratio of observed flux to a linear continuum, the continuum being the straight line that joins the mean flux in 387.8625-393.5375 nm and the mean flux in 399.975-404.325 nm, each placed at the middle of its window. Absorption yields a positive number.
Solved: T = 0.51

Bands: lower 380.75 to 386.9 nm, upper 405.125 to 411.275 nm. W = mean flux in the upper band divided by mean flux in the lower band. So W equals 1.16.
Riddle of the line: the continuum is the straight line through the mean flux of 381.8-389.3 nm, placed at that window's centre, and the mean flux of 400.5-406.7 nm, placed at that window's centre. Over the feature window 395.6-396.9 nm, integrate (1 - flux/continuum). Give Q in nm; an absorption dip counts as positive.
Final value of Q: 0.27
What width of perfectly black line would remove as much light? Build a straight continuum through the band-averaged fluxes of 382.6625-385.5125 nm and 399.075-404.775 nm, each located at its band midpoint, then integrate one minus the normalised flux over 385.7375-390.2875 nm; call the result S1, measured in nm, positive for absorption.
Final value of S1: -0.381 nm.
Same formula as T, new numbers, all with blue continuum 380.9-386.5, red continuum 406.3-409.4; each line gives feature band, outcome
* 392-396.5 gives 0.12 nm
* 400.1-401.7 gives -0.25 nm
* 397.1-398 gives 0.15 nm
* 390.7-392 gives -0.15 nm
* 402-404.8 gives -0.28 nm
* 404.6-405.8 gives -0.17 nm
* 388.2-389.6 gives 0.16 nm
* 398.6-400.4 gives -0.21 nm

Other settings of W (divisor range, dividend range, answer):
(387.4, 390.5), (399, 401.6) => 1.28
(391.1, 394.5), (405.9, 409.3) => 1.16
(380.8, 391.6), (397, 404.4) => 1.18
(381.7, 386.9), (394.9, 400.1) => 1.08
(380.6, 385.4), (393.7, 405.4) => 1.21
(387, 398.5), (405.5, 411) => 1.14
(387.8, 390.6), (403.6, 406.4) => 1.36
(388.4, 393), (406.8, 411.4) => 1.06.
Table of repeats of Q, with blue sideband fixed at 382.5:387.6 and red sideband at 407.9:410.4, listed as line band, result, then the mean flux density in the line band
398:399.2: -0.16 nm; 16.9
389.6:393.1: -0.30 nm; 15.6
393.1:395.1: 0.03 nm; 14.4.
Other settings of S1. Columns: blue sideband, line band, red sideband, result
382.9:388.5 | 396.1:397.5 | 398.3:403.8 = 0.42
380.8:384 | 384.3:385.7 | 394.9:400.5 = -0.13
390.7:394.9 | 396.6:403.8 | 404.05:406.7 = 0.36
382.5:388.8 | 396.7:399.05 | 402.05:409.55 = 0.28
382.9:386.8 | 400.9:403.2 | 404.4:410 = -0.20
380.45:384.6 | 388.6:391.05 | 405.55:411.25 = 0.01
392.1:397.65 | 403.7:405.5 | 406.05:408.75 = -0.24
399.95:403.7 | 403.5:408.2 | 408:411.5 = -0.43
